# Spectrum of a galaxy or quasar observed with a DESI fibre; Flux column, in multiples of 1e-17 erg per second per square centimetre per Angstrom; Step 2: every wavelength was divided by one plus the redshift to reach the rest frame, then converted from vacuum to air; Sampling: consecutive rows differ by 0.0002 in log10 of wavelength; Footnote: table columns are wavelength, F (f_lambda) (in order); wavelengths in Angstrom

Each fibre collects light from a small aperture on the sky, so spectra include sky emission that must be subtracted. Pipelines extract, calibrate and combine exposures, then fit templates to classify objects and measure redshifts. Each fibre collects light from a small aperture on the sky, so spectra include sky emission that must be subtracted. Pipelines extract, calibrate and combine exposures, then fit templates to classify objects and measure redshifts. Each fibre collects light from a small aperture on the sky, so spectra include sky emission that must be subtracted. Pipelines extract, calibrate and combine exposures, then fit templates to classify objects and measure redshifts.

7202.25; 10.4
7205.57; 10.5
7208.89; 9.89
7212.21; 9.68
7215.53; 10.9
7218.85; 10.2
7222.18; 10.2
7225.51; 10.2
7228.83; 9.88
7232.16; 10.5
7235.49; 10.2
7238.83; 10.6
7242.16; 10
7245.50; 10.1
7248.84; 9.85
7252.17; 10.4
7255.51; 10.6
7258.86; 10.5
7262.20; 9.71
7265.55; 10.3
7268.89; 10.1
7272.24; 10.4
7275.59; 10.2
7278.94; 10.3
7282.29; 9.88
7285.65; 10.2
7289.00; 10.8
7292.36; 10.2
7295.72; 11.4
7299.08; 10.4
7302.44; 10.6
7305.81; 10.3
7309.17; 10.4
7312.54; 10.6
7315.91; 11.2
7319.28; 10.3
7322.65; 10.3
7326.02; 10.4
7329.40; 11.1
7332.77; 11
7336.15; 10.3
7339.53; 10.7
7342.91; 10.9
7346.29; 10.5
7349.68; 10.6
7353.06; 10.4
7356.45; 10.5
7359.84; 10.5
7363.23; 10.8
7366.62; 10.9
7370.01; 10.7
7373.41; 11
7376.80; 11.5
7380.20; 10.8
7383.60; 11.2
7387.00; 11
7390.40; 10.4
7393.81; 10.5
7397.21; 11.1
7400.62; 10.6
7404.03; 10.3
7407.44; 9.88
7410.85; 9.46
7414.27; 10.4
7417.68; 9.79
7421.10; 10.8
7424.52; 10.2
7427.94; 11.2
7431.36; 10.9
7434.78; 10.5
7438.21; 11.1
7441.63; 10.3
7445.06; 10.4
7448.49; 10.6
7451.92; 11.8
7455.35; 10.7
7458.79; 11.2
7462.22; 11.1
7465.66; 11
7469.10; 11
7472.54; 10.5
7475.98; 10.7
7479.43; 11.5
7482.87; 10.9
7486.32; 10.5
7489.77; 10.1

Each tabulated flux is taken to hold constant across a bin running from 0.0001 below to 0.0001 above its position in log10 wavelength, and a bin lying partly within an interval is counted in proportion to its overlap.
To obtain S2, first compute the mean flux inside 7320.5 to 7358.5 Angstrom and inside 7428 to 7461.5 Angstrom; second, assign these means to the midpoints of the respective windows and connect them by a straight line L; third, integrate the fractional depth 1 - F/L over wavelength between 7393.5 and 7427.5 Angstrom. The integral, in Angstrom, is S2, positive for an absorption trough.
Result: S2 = 1.4 Angstrom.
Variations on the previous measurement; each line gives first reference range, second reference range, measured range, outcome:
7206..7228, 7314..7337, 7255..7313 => 0.6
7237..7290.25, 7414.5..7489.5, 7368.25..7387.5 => -0.9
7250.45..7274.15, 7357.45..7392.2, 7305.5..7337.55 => 0.0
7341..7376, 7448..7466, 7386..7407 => 0.5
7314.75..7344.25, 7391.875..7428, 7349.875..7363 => 0.1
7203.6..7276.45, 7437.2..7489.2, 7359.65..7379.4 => -0.6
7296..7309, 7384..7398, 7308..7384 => -0.5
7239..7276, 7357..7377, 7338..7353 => 0.1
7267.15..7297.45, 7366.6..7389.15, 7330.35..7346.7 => 0.1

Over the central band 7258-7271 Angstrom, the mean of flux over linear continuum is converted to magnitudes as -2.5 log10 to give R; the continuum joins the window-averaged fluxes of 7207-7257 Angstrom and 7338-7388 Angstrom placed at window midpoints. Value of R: 0.02 mag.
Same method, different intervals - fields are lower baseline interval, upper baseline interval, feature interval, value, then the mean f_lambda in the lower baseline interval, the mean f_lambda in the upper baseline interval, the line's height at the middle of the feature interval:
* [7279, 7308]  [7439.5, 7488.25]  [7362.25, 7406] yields -0.01 mag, 10.5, 10.9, 10.7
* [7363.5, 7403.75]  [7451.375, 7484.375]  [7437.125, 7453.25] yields 0.02 mag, 10.9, 11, 11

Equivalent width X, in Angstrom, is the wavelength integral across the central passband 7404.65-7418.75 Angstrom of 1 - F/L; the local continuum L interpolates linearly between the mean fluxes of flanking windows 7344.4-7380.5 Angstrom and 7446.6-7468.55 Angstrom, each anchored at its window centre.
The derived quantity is 1.3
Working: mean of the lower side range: 10.7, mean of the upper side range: 11.1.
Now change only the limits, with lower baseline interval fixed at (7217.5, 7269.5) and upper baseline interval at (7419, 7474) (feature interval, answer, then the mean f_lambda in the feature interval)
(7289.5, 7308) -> -0.4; 10.6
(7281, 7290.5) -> 0.0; 10.3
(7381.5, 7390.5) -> -0.3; 11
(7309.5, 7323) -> -0.2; 10.6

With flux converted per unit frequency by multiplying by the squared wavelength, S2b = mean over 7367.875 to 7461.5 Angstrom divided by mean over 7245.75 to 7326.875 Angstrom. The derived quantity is 1.1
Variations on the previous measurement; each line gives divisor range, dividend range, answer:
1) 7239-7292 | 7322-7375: 1.07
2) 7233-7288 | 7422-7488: 1.12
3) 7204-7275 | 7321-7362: 1.07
